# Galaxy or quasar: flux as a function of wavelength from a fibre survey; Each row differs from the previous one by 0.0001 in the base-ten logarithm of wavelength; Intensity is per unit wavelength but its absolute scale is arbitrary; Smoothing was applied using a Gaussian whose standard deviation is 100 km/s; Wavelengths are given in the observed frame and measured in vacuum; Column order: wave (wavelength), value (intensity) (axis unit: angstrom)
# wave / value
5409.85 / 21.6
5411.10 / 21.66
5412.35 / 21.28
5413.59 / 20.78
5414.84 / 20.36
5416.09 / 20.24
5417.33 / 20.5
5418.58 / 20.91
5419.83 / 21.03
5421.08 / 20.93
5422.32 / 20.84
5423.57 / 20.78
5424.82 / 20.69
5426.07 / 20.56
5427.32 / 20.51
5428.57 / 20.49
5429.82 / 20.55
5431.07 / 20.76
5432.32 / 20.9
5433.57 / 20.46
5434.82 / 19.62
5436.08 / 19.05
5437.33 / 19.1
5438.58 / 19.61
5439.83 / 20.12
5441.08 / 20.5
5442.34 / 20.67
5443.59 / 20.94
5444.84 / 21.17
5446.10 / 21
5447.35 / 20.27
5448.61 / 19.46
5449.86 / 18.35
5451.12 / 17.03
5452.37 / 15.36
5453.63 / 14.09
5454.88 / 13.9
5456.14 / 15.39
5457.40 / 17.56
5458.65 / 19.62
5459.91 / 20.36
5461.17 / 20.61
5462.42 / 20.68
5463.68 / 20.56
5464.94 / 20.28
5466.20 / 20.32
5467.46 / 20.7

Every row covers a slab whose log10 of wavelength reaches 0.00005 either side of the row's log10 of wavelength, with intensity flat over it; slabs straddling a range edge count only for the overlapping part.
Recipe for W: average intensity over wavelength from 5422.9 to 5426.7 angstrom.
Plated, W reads 20.7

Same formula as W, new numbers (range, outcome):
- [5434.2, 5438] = 19.2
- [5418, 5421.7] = 21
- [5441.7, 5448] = 20.8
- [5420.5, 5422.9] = 21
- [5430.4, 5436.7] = 20.1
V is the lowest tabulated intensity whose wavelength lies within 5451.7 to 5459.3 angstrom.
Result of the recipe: 13.9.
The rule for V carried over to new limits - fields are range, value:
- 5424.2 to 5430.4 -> 20.49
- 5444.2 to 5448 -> 20.27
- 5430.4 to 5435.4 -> 19.62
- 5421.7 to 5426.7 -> 20.56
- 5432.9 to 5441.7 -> 19.05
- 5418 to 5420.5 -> 20.91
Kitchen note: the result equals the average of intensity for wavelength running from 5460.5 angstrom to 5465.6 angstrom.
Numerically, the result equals 20.5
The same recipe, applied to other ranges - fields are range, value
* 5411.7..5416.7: 20.7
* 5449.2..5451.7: 17.7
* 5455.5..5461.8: 18.7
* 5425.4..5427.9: 20.5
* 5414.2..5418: 20.4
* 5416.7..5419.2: 20.7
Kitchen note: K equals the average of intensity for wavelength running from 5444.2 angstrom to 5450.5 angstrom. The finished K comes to 20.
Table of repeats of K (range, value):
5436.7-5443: 20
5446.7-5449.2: 19.9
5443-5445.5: 21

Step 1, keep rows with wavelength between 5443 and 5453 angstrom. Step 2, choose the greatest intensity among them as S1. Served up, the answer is 21.17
